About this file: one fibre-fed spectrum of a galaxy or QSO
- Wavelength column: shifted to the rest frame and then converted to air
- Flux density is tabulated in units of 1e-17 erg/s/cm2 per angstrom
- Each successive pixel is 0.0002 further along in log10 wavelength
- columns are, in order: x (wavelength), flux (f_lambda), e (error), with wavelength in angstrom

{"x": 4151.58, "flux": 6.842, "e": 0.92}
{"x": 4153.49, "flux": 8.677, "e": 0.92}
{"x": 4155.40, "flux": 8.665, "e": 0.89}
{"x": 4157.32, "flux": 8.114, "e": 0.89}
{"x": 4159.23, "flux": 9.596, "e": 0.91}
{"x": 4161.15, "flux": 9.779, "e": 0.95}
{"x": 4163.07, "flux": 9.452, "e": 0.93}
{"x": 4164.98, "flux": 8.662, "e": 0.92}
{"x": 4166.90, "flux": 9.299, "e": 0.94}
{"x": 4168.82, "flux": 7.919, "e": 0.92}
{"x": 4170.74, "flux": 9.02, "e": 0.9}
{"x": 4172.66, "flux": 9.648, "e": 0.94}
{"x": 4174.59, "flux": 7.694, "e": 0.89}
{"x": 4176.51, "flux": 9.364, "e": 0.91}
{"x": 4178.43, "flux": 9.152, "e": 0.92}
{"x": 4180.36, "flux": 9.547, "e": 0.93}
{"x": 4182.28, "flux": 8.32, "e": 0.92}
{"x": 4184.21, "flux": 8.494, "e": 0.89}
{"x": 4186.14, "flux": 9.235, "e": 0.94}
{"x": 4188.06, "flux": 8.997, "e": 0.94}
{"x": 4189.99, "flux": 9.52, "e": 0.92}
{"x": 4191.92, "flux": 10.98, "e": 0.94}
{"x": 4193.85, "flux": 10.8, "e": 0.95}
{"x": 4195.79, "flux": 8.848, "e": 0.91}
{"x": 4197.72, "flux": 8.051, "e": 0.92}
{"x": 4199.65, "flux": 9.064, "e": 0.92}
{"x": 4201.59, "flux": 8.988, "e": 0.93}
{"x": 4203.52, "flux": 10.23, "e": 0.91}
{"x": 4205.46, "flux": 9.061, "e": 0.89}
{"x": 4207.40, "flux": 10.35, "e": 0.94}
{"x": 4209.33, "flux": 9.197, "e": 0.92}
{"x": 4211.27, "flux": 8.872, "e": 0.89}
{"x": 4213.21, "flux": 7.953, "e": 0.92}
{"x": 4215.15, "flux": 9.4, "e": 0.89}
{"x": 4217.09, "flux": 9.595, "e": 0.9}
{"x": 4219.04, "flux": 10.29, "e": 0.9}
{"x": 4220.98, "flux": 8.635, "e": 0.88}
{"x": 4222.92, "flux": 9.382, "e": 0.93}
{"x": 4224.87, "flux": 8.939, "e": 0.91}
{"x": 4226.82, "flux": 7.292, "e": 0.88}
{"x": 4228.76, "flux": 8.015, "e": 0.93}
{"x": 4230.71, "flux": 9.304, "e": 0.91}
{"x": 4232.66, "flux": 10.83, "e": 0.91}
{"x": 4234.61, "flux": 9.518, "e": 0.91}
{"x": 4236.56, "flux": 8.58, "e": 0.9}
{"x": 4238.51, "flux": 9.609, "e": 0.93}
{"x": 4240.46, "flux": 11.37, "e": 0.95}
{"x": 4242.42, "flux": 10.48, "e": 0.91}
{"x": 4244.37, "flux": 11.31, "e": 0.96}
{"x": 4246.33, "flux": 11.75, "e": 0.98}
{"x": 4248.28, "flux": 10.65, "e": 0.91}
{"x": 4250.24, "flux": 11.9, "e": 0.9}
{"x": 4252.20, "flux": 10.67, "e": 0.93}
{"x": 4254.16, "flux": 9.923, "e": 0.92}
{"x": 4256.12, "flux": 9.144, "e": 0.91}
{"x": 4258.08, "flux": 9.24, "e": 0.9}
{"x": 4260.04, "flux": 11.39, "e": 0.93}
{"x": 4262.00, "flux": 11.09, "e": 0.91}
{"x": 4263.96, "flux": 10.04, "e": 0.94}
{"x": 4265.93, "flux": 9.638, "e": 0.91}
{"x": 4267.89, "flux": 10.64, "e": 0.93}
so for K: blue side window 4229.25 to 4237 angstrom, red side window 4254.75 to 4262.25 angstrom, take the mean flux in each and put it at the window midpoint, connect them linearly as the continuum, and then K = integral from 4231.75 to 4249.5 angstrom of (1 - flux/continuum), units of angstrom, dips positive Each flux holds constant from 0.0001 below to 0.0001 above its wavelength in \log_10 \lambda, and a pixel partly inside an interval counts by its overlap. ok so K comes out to -1.4 angstrom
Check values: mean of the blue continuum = 9.53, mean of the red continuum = 10.1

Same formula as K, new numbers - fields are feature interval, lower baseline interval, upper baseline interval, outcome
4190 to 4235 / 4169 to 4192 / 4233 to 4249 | 2.2 angstrom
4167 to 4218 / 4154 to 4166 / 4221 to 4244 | 0.2 angstrom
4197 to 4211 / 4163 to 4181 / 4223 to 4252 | 0.2 angstrom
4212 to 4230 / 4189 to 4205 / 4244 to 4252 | 2.7 angstrom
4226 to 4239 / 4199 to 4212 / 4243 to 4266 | 1.4 angstrom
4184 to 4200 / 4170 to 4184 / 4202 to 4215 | -0.5 angstrom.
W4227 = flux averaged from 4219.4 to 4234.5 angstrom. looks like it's 9.01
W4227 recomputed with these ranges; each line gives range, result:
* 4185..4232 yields 9.22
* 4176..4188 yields 9.01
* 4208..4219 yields 9.16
